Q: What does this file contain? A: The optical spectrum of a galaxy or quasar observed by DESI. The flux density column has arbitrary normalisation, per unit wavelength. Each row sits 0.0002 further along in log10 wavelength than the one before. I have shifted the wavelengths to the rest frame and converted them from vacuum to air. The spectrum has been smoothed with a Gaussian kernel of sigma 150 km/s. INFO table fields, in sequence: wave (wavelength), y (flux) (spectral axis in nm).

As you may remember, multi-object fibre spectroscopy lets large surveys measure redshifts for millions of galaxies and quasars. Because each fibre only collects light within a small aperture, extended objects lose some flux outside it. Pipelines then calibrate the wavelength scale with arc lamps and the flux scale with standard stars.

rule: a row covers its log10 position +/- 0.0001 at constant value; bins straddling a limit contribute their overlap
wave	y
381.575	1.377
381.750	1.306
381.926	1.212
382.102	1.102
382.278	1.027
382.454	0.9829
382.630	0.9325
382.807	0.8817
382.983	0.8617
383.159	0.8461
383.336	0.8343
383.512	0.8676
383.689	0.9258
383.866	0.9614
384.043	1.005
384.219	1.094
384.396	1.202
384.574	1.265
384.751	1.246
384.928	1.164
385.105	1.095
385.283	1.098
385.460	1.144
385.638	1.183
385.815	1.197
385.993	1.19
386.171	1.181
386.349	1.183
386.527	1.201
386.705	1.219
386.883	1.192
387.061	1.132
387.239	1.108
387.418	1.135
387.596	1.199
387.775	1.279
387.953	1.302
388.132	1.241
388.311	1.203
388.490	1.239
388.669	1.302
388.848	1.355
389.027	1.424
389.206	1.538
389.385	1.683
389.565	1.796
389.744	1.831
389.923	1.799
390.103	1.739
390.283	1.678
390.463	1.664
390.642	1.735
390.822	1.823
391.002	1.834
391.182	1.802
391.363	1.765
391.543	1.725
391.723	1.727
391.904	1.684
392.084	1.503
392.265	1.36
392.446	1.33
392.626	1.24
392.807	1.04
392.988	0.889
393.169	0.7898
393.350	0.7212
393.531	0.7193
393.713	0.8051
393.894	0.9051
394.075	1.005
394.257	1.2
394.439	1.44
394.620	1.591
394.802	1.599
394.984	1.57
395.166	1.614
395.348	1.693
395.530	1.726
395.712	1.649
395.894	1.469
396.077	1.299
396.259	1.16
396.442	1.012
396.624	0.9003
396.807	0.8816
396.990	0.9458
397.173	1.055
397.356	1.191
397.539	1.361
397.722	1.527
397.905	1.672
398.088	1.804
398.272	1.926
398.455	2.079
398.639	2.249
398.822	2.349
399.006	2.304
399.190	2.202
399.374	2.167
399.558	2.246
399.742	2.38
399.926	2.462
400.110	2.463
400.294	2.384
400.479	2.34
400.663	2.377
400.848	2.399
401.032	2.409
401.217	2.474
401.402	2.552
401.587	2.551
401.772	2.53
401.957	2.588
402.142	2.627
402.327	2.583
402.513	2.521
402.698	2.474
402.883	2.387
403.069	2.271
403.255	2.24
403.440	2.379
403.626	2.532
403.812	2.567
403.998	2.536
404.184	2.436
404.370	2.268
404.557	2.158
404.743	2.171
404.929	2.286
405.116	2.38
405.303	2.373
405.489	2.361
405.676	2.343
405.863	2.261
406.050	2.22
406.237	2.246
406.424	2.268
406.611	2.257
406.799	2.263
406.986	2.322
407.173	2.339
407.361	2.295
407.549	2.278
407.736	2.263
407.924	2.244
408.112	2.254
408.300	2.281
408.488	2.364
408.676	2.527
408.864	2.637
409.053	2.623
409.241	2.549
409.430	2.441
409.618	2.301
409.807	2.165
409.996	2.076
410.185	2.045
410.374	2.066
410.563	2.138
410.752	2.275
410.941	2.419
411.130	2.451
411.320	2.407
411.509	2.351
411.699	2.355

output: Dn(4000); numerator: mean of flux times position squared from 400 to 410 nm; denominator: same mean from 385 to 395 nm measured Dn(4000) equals 1.9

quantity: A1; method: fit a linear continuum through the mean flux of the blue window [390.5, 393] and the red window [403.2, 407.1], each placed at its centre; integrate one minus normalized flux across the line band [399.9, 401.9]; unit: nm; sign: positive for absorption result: -0.35 nm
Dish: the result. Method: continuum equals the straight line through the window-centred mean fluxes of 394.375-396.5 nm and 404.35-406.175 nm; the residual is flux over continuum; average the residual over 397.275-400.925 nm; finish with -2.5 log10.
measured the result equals -0.17 mag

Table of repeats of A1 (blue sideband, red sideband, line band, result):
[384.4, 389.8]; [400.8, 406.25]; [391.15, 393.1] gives 0.204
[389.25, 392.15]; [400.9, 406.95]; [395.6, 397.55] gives 0.819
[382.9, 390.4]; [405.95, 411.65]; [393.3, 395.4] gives 0.495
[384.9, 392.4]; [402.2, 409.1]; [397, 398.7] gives 0.287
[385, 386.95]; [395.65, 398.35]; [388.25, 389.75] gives -0.322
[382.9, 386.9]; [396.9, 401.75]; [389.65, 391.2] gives -0.311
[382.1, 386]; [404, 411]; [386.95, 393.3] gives -0.381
